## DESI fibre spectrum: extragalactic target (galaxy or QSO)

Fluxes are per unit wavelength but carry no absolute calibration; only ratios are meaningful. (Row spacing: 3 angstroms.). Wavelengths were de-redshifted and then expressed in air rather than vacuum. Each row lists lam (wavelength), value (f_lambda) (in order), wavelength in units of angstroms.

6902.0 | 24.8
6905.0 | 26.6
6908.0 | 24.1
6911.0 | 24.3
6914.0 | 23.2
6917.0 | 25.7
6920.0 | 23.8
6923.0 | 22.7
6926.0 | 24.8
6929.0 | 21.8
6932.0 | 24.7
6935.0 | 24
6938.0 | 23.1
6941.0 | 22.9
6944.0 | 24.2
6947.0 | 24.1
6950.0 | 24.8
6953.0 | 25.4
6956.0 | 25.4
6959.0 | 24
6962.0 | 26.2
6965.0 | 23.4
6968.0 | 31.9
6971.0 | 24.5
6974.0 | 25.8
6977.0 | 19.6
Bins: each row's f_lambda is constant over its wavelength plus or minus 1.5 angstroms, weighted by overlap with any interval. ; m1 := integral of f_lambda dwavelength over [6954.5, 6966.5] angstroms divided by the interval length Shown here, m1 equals 24.8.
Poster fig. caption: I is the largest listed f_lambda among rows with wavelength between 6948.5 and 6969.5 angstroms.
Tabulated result 31.9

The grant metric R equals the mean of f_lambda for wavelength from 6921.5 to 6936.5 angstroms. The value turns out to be 23.6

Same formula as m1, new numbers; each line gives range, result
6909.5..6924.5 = 23.9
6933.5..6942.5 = 23.3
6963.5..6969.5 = 27.6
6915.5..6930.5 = 23.8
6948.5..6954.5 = 25.1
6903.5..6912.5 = 25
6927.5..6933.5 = 23.2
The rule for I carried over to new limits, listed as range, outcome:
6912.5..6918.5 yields 25.7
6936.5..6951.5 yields 24.8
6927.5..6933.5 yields 24.7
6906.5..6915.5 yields 24.3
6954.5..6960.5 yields 25.4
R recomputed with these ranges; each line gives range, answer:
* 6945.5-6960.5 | 24.7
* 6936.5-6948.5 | 23.6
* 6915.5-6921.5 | 24.8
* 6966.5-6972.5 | 28.2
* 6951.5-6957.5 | 25.4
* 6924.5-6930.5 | 23.3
